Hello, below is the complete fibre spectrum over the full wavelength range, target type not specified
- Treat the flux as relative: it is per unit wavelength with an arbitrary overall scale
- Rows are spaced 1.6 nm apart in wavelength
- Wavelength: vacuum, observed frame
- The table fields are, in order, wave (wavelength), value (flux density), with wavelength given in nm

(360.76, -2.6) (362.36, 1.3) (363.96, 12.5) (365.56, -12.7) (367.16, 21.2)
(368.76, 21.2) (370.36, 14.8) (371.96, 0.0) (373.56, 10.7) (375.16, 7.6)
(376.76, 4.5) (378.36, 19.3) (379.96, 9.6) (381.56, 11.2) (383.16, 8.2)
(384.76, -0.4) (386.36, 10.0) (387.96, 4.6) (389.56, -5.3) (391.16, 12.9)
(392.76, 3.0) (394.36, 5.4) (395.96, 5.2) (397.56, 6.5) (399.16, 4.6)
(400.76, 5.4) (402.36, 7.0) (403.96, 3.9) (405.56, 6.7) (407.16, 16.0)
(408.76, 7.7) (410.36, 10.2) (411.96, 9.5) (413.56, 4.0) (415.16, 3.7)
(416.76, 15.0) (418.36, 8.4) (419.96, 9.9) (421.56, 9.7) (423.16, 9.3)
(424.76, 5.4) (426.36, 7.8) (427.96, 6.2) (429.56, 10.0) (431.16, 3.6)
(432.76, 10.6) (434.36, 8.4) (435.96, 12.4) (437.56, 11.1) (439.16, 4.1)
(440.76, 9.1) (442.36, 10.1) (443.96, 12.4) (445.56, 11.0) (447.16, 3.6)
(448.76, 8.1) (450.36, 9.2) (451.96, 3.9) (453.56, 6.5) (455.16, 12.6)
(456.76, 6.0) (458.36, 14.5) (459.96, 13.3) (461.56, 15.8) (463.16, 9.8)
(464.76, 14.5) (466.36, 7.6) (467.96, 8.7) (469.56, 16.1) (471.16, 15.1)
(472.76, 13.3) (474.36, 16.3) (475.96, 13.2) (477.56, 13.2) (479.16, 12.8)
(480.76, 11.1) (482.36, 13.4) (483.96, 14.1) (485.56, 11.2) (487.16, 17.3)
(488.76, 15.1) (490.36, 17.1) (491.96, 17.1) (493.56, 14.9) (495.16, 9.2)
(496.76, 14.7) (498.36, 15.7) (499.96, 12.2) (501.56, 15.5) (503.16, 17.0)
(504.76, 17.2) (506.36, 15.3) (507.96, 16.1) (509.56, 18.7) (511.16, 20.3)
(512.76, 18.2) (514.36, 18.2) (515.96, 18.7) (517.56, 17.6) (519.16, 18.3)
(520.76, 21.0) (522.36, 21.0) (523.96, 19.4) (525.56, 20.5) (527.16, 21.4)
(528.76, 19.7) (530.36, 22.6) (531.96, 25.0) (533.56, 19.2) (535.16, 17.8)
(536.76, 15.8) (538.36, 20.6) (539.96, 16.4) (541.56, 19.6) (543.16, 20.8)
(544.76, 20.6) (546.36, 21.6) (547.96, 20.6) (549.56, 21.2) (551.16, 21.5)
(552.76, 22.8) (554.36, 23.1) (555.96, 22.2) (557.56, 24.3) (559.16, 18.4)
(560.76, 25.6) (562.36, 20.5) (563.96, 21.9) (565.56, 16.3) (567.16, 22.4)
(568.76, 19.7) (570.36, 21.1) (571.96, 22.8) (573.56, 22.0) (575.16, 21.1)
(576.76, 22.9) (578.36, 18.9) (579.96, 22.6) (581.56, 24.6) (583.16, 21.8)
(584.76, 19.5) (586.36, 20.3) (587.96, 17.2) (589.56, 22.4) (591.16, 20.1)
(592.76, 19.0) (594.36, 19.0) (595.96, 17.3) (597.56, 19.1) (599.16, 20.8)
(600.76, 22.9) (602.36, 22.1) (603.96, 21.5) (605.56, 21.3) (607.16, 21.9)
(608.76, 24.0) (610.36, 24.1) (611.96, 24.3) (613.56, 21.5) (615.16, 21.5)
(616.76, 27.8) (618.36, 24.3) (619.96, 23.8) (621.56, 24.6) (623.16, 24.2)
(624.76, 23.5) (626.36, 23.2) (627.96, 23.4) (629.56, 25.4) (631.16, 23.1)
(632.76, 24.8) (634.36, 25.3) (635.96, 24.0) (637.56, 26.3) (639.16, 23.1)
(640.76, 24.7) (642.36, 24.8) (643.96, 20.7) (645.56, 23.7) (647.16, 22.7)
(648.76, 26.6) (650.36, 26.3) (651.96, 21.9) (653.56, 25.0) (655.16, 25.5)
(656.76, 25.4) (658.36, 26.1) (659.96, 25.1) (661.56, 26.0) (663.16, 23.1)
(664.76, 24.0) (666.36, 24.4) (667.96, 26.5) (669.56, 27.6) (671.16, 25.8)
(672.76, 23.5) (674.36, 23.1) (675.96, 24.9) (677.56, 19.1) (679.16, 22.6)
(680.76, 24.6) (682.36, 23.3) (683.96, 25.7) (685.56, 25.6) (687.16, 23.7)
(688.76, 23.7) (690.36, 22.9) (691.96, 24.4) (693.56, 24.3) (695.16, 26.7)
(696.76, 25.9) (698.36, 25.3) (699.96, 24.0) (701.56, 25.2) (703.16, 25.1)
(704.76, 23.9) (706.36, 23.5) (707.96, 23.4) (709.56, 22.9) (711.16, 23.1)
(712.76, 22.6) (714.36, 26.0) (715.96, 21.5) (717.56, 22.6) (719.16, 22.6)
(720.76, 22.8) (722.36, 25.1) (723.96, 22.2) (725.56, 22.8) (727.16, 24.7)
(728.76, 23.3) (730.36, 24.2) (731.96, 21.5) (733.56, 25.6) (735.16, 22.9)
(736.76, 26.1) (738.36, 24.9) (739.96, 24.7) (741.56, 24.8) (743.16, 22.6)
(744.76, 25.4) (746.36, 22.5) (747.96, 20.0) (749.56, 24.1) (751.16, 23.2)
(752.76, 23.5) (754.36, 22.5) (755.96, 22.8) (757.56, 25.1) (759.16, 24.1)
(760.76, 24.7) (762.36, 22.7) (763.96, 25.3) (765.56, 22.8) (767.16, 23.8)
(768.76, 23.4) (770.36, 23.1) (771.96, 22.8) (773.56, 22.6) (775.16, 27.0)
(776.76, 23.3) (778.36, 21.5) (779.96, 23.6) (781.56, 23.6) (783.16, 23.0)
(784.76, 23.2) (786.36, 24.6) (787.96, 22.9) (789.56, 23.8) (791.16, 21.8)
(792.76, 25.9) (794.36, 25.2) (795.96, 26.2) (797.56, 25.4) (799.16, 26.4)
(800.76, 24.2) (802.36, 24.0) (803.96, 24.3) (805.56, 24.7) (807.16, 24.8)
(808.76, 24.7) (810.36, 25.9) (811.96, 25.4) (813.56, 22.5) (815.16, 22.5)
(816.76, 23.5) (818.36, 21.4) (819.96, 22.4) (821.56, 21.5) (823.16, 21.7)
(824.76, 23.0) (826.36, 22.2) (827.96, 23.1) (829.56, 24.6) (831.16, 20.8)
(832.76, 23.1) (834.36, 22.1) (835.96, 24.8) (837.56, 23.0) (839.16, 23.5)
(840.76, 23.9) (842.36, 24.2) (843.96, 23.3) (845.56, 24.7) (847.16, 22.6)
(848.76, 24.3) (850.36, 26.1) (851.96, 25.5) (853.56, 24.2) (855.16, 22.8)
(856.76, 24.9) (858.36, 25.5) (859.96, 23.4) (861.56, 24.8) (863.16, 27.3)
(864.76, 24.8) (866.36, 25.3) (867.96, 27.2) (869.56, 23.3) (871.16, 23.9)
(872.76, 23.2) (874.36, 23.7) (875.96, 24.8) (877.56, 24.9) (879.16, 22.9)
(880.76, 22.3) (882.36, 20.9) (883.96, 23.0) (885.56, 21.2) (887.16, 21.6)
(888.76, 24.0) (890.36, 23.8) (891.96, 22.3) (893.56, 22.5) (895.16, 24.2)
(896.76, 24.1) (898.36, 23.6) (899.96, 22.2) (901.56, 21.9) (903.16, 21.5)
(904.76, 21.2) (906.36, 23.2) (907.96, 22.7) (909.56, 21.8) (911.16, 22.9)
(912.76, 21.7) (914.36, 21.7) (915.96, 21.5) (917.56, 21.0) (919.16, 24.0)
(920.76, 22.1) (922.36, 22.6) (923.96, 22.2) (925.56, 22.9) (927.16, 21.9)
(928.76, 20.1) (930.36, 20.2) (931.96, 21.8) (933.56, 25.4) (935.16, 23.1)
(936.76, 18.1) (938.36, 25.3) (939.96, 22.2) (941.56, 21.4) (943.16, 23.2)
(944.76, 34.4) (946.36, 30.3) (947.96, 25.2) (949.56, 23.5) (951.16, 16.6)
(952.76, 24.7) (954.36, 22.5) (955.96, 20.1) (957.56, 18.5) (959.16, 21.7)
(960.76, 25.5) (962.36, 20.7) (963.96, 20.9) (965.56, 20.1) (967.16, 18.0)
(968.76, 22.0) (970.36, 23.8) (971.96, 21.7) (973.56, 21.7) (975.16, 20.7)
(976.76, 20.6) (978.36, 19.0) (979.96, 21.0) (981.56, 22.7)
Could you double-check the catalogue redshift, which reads 0.150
